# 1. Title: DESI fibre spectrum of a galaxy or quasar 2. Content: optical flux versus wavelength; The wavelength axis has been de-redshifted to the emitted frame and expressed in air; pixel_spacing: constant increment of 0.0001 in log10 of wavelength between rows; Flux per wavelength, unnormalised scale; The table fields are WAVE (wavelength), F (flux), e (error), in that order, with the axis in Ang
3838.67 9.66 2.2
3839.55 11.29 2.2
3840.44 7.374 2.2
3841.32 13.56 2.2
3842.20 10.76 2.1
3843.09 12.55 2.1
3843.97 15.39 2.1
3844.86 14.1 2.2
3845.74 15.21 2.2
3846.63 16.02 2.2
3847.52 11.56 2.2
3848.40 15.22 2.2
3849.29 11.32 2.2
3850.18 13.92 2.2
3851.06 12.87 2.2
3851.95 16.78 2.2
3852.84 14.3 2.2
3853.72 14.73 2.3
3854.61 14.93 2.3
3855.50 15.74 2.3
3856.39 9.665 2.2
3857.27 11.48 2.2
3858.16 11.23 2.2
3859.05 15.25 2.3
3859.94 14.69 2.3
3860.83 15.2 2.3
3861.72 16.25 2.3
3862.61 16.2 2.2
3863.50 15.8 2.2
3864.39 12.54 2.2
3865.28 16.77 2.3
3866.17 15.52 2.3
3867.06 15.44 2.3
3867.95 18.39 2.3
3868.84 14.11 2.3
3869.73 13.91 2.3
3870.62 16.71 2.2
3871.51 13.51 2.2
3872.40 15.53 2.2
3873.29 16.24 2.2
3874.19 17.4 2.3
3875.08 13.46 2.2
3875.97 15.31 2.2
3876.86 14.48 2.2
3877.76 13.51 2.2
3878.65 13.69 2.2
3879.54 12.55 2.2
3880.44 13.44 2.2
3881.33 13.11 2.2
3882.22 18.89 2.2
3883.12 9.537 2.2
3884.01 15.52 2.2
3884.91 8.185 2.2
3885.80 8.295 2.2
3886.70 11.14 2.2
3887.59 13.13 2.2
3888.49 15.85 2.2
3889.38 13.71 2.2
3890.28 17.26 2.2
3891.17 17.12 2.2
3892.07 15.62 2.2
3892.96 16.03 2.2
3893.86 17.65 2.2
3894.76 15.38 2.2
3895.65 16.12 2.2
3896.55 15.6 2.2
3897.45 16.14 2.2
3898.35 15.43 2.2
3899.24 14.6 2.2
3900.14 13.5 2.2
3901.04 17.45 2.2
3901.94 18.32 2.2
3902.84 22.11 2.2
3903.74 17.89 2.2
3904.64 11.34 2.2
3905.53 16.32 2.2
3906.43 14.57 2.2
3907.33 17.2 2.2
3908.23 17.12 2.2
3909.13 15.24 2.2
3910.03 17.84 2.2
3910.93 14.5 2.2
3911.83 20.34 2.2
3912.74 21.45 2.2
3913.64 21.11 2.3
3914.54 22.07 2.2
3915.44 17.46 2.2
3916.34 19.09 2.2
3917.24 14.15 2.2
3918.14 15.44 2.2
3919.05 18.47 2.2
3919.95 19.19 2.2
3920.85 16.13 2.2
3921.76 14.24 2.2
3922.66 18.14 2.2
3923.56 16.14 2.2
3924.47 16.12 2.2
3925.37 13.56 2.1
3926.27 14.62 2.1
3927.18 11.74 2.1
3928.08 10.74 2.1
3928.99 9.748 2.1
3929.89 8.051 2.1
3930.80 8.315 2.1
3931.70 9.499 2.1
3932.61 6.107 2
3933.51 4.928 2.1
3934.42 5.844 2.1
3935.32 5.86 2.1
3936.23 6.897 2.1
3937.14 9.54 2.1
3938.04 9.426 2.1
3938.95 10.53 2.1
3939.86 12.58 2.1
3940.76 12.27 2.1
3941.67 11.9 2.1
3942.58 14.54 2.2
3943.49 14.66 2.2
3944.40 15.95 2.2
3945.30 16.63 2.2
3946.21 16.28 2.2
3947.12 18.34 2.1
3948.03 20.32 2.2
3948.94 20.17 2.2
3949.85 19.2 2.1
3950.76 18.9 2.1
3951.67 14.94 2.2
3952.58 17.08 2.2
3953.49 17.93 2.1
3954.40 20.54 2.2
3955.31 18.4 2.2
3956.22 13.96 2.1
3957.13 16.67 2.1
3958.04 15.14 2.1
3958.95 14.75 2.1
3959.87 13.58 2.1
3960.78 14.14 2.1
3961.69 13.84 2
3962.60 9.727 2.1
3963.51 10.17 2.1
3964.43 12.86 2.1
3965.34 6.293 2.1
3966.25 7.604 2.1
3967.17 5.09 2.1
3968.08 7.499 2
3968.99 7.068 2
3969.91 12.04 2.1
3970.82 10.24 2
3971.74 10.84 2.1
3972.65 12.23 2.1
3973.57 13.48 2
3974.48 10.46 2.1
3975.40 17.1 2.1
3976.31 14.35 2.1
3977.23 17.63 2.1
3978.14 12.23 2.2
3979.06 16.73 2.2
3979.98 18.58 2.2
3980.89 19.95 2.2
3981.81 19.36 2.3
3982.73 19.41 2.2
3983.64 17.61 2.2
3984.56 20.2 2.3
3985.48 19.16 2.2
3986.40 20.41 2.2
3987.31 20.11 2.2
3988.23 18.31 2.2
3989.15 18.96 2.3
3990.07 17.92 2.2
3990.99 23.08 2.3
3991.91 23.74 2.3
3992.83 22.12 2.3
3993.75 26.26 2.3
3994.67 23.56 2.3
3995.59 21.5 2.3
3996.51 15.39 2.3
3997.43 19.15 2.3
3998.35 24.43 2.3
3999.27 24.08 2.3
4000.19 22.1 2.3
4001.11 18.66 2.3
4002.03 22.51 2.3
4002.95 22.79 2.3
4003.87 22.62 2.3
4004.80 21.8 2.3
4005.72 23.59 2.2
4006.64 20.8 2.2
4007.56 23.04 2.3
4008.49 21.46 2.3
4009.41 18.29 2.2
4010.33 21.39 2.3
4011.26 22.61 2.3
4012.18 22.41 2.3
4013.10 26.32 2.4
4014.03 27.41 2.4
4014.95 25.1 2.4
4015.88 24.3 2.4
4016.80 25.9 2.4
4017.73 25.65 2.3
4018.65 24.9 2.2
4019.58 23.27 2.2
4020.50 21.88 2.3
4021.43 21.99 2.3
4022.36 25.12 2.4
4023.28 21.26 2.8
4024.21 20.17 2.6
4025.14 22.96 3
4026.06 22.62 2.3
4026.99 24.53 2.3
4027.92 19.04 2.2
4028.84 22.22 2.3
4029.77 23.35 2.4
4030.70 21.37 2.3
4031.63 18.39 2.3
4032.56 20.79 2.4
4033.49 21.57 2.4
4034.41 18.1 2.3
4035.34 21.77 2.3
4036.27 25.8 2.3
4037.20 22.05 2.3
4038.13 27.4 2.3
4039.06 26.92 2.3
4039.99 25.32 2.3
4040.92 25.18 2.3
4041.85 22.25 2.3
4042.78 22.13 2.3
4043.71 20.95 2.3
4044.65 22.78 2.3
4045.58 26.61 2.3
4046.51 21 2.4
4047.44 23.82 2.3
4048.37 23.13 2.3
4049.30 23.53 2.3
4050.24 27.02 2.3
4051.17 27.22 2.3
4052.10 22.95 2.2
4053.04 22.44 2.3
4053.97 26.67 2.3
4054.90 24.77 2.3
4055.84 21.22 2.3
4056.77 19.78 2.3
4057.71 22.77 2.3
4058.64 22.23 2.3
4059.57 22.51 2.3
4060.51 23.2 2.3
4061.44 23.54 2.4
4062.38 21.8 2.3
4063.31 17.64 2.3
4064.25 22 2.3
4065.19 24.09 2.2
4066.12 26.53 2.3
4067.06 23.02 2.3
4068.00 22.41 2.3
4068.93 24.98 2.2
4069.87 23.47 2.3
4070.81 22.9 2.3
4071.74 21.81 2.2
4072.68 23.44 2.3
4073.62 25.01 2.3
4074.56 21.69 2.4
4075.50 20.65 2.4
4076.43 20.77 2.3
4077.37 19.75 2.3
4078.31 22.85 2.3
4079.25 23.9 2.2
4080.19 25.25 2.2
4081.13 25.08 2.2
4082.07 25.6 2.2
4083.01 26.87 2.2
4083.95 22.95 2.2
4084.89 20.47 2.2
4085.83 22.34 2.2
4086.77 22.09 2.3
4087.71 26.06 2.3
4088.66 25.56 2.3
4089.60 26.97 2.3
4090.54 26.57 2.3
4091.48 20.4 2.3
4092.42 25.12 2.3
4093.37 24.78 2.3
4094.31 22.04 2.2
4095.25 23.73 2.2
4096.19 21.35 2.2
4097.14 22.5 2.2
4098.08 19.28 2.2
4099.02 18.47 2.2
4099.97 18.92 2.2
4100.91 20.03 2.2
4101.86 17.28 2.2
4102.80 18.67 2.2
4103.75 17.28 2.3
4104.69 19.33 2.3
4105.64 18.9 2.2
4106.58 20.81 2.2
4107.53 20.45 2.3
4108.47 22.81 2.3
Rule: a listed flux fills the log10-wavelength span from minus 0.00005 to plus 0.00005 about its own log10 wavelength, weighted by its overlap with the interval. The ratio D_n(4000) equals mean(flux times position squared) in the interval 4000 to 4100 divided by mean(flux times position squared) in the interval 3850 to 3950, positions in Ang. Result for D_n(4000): 1.7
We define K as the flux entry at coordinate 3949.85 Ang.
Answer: 19.2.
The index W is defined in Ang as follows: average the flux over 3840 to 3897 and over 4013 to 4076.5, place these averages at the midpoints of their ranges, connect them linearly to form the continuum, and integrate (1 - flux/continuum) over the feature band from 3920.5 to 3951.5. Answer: 8.4 Ang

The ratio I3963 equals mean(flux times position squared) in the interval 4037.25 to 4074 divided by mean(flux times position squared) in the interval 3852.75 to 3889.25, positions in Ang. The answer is 1.82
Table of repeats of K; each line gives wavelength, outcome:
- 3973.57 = 13.48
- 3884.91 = 8.185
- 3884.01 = 15.52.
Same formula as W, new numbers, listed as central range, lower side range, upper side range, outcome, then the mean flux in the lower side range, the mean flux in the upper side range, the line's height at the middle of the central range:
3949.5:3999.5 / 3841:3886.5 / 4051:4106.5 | 6.11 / 14.1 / 22.5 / 18.5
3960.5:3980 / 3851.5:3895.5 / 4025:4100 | 7.48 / 14.5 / 23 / 18.9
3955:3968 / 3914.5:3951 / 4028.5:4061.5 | 3.15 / 13.6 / 23.1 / 16.1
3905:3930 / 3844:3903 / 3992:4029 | 1.45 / 14.7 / 22.6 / 17.2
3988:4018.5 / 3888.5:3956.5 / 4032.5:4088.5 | -3.85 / 15.1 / 23.2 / 19.9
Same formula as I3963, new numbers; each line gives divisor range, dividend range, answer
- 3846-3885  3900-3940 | 1.02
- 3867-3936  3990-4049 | 1.64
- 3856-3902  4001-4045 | 1.68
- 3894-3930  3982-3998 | 1.31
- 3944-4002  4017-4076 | 1.43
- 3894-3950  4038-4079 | 1.69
